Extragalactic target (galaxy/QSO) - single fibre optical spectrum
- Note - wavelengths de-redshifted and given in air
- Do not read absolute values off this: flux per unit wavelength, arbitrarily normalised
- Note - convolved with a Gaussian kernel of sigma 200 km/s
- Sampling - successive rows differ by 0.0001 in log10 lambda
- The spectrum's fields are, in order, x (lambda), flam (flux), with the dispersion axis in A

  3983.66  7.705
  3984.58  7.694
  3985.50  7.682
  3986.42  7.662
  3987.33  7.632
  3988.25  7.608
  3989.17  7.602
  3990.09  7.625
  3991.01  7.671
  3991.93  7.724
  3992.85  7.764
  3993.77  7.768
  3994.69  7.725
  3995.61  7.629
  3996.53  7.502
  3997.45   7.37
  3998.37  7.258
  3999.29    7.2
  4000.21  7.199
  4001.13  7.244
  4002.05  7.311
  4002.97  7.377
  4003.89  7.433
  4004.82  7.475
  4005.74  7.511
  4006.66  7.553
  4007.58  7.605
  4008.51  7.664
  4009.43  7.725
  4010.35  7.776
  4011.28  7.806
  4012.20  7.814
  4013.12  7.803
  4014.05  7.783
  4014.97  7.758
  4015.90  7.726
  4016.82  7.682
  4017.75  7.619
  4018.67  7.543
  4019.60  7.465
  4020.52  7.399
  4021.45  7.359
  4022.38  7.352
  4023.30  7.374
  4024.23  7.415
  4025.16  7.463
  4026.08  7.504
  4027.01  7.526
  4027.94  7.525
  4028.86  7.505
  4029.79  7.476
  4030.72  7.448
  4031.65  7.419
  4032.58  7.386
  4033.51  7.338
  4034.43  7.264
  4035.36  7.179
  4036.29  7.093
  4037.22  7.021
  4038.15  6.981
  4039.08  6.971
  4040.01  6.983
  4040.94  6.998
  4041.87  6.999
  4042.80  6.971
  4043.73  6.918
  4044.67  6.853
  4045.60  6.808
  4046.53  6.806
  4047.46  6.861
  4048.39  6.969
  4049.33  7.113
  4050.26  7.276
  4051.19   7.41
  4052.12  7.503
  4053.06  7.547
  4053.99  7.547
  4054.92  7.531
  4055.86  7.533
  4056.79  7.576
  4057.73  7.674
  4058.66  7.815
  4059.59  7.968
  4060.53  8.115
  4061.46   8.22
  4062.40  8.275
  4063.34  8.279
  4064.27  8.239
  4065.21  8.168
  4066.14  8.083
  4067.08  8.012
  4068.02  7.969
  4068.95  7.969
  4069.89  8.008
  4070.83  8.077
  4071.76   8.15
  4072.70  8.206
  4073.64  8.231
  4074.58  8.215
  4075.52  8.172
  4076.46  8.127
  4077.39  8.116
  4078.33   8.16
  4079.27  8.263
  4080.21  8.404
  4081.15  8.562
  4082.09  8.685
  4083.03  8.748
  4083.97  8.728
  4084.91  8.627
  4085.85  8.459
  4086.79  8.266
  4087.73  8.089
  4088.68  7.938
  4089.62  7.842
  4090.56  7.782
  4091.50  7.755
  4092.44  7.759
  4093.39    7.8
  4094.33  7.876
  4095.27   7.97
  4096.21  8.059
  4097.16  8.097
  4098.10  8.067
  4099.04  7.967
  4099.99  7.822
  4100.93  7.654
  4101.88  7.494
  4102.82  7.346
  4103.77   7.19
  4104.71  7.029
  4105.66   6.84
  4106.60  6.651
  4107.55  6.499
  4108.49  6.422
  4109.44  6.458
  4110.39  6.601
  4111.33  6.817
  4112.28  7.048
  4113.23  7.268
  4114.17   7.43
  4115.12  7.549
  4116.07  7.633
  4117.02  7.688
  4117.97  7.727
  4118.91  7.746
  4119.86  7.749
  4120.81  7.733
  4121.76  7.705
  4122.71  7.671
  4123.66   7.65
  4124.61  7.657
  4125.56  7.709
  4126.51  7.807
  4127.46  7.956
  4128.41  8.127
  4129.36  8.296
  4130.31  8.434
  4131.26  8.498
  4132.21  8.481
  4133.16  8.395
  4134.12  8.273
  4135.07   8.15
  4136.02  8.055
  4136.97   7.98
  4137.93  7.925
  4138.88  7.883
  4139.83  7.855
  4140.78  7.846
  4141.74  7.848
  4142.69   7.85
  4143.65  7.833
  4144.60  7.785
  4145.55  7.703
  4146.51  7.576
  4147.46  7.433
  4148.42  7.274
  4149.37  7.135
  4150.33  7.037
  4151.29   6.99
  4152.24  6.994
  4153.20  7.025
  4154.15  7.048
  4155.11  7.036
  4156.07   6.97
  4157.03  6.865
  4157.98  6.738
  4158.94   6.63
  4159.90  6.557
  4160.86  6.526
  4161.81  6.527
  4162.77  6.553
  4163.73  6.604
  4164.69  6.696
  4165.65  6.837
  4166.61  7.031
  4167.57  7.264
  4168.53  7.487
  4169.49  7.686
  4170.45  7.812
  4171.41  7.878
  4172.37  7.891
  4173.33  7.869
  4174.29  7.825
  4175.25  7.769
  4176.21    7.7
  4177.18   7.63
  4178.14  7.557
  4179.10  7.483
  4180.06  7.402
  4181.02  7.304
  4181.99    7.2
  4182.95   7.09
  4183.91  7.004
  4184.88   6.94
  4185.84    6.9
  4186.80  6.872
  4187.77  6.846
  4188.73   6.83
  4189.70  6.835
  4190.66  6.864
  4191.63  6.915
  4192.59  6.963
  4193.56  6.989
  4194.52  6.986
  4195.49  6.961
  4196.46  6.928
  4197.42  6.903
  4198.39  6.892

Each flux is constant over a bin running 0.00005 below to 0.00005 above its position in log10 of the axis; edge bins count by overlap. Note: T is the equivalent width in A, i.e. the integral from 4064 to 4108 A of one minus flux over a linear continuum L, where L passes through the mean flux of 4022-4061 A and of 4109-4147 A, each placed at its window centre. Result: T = -2.4 A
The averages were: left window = 7.31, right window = 7.76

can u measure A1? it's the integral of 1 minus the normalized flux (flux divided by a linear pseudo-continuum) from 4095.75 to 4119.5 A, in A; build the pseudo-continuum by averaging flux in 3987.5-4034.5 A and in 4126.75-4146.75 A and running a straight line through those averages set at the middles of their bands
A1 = 1.8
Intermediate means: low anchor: 7.53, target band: 7.32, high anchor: 8.04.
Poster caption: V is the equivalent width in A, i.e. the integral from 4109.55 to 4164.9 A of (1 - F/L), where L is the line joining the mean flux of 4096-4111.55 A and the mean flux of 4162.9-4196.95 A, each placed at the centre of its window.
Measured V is -2.0 A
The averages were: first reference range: 7.23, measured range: 7.49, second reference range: 7.22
